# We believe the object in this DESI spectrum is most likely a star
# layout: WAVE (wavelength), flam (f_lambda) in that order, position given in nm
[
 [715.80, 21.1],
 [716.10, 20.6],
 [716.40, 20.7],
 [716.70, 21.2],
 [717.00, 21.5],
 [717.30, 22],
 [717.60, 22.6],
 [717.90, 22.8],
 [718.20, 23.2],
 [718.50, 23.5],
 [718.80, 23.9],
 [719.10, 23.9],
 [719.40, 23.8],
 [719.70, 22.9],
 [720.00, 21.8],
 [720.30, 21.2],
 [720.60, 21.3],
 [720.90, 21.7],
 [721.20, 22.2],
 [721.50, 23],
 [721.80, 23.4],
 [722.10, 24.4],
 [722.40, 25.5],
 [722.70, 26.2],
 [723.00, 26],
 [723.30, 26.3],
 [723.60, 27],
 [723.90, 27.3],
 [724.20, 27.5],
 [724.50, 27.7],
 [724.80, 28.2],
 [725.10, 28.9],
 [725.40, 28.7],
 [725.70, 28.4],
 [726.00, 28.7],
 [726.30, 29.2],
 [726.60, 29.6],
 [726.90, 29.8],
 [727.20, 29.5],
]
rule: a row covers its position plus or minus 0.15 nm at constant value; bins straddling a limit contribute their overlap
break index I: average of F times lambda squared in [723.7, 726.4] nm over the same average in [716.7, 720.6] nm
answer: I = 1.27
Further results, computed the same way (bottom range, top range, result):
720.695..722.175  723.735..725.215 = 1.23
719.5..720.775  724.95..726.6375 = 1.34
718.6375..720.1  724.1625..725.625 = 1.23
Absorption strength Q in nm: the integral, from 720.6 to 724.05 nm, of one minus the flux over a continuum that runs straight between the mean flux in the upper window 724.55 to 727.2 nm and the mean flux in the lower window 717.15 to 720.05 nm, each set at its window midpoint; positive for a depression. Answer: 0.191 nm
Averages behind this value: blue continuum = 23.1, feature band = 24.7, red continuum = 28.9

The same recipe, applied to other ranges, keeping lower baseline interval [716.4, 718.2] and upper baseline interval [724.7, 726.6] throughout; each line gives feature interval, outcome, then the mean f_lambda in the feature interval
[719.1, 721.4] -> 0.20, 22.3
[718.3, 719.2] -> -0.02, 23.7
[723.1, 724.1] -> 0.01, 26.9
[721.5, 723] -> 0.07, 24.8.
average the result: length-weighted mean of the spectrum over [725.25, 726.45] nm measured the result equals 28.7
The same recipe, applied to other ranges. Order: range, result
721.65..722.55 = 24.4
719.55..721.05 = 21.8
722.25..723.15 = 25.9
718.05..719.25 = 23.6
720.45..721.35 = 21.7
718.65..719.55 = 23.9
